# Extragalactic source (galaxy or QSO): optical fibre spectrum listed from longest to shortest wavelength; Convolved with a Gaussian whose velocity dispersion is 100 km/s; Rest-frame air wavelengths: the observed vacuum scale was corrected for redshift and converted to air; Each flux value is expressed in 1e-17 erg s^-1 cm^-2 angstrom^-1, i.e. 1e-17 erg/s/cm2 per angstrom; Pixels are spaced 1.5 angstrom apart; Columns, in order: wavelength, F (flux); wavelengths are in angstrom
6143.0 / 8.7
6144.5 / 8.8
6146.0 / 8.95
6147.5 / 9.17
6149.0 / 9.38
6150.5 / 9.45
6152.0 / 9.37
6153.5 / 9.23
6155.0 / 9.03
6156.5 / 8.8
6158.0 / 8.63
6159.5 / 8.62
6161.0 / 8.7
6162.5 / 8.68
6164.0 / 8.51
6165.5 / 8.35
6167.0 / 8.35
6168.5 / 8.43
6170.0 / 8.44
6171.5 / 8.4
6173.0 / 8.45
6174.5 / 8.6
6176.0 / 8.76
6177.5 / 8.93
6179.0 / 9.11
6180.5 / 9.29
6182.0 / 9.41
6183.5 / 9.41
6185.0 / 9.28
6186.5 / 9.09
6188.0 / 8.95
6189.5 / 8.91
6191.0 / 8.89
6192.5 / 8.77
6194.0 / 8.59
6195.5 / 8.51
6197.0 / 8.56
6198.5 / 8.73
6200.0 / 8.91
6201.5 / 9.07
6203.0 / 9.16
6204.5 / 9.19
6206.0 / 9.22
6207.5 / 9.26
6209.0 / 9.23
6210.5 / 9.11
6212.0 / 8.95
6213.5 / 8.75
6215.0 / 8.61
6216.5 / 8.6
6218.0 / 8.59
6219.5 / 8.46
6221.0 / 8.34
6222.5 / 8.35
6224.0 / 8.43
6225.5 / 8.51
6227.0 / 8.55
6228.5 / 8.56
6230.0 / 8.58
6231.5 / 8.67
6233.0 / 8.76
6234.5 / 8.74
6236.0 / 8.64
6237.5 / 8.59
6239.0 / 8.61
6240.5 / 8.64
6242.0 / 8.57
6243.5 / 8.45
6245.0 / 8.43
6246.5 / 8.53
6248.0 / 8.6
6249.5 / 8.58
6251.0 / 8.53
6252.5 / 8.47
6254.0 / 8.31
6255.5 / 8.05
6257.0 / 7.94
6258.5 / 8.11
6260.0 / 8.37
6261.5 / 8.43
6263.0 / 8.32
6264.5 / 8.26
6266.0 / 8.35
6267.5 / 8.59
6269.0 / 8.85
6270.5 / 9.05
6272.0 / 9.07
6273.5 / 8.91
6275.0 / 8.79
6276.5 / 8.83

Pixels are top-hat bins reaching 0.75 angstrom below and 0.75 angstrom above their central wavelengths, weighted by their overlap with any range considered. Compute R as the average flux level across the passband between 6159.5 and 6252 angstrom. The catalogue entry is 8.73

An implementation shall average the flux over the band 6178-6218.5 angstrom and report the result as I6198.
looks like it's 8.97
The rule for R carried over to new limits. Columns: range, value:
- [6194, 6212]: 8.98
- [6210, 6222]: 8.66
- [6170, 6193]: 8.94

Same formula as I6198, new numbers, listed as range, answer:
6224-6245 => 8.59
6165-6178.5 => 8.54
